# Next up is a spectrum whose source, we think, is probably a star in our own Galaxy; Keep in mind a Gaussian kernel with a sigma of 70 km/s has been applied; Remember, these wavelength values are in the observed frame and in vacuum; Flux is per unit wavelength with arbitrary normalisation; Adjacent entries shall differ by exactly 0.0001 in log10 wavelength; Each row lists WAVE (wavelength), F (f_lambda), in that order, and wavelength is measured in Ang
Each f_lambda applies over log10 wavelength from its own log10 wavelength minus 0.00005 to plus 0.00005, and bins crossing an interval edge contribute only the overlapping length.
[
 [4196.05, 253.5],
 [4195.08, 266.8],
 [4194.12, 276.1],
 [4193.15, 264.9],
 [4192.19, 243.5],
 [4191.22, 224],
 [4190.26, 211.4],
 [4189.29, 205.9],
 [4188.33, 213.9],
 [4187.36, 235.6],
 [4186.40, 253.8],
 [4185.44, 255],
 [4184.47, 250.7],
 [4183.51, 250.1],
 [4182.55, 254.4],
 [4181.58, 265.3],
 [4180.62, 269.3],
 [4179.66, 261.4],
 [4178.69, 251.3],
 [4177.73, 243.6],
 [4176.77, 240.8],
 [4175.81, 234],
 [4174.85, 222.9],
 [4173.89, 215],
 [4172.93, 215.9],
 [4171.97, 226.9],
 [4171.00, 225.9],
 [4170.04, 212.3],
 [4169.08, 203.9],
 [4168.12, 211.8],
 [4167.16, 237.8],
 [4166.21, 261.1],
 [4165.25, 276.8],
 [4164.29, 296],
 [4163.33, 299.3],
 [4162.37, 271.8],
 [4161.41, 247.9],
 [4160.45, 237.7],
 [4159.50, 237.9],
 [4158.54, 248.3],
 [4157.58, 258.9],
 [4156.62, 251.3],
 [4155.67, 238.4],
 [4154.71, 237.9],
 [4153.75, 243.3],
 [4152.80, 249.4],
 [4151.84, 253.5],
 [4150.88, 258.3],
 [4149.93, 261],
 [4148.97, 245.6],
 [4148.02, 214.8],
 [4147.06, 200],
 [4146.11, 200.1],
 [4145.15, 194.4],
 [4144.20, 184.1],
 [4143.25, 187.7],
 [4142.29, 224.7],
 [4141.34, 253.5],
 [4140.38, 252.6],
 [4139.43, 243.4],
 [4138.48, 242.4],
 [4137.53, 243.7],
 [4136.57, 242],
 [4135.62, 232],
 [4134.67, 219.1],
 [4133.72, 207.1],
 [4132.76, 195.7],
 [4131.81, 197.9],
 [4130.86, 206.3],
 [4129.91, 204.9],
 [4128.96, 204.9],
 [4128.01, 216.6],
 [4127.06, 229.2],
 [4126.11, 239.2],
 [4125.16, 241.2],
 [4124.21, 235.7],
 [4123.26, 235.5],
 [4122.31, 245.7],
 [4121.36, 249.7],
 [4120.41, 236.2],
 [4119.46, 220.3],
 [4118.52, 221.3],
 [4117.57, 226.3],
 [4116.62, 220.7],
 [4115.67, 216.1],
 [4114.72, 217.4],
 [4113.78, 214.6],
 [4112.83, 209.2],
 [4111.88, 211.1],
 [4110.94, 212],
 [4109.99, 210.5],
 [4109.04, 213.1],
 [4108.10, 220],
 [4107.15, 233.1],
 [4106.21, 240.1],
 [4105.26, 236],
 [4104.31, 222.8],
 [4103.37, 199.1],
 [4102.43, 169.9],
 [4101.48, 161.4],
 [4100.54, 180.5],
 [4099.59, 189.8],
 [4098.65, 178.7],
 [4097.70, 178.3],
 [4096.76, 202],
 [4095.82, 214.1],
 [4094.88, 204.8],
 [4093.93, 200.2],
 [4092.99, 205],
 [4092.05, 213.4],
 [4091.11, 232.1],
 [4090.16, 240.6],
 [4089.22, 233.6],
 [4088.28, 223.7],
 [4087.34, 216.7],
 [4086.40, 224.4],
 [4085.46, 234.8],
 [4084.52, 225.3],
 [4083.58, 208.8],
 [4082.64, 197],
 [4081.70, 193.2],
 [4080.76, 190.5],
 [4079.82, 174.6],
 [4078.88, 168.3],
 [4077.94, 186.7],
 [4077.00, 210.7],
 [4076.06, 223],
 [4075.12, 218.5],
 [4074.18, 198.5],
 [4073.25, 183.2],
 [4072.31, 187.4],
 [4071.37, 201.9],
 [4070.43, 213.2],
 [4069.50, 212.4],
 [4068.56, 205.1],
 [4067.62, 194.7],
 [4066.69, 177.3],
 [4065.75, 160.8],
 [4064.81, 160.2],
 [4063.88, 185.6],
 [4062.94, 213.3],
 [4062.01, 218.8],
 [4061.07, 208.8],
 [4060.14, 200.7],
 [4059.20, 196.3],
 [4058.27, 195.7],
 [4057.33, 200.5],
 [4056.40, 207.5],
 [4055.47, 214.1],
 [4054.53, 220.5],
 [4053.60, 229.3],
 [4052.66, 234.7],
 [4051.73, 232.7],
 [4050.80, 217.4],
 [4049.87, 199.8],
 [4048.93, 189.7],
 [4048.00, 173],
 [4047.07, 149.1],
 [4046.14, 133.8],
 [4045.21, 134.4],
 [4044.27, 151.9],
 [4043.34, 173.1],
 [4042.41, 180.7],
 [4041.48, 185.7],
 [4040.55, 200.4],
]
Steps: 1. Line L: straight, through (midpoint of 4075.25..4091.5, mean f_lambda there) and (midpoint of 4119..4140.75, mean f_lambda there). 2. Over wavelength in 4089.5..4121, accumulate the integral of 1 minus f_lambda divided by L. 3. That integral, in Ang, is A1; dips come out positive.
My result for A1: 1.14 Ang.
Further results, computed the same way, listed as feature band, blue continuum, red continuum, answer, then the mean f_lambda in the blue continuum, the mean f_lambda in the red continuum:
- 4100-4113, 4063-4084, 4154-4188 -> 0.2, 194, 246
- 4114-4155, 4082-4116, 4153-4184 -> 0.3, 211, 245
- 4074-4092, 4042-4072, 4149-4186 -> -0.4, 193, 247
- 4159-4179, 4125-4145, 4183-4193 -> -0.9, 222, 236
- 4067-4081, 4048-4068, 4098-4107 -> 0.2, 202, 198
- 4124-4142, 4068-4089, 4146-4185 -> 0.2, 205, 244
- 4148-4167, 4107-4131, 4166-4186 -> -1.8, 223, 238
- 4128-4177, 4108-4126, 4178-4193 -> 0.4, 224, 244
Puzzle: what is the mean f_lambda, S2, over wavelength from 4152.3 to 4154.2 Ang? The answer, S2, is 247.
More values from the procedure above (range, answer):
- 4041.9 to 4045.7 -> 160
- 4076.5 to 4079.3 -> 189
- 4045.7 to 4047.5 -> 142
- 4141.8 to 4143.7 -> 207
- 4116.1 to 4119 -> 223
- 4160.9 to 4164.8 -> 278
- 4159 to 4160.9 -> 239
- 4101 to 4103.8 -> 177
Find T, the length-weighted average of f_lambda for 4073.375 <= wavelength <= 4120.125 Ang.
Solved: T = 209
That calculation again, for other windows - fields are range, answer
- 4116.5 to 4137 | 224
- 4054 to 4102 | 202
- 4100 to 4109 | 207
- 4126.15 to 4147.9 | 218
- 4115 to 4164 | 232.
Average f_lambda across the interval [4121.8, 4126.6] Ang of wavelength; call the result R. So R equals 239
